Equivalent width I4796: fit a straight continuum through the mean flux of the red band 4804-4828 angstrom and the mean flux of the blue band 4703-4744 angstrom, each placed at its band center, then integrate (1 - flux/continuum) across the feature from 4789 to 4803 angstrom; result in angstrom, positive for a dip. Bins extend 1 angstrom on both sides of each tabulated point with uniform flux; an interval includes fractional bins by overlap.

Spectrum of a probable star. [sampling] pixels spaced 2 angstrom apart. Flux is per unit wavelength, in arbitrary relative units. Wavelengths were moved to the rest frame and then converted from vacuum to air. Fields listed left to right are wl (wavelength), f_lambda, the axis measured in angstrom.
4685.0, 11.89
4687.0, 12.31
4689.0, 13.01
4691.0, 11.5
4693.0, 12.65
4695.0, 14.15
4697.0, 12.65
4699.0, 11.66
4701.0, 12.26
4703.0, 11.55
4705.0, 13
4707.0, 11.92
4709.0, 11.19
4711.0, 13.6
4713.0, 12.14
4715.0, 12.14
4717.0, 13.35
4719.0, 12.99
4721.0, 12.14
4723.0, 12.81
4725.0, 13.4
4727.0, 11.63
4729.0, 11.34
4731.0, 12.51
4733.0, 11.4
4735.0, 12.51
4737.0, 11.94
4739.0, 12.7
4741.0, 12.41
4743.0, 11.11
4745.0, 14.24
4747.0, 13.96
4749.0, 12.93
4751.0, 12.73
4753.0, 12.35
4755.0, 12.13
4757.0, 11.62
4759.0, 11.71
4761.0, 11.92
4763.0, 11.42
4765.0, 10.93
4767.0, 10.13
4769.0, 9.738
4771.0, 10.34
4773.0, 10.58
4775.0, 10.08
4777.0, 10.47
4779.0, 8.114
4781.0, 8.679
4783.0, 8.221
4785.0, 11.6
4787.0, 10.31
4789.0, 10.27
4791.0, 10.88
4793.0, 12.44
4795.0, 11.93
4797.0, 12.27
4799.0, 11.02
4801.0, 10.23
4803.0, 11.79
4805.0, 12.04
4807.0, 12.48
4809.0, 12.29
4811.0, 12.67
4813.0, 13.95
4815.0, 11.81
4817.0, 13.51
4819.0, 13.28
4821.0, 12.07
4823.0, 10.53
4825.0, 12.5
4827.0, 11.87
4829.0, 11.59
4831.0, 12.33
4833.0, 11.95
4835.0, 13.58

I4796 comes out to 1.12 angstrom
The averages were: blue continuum 12.3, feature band 11.4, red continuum 12.4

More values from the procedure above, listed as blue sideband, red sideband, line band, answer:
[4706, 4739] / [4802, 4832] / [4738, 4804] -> 5.7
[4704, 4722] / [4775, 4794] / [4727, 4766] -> -2.8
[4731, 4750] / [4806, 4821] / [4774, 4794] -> 4.1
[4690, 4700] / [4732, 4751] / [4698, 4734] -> 0.8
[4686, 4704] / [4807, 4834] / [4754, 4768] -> 1.1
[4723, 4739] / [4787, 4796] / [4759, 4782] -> 2.6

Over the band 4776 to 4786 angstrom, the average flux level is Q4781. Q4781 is 9.42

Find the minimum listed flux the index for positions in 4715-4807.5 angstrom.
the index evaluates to 8.114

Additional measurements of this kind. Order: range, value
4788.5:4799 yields 10.27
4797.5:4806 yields 10.23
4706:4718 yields 11.19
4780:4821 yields 8.221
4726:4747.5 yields 11.11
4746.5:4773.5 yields 9.738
